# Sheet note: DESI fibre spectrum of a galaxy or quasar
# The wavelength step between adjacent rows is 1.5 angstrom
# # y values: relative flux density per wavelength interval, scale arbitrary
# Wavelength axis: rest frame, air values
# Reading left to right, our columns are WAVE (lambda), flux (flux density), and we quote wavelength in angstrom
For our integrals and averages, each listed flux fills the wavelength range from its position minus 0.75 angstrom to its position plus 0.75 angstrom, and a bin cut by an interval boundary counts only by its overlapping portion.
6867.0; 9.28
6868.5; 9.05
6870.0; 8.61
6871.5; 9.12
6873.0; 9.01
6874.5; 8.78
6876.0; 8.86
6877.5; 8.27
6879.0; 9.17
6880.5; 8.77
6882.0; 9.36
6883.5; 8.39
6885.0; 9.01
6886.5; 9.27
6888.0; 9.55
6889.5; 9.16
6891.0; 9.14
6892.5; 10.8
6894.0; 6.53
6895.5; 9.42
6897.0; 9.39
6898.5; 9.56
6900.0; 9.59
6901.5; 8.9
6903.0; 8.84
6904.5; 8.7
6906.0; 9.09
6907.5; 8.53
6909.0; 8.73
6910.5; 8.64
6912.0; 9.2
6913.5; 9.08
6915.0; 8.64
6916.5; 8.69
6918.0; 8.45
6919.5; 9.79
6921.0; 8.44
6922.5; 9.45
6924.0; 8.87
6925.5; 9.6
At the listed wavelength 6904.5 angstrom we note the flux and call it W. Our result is 8.7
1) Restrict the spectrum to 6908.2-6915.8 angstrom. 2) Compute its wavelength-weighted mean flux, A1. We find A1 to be 8.85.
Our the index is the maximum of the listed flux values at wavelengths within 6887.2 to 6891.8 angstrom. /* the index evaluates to 9.55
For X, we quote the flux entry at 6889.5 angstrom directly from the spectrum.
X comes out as 9.16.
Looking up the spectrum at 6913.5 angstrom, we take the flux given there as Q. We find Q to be 9.08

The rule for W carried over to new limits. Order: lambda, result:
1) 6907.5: 8.53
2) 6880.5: 8.77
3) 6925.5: 9.6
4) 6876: 8.86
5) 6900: 9.59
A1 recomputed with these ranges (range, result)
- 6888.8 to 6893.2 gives 9.69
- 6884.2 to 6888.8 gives 9.27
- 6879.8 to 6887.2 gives 8.96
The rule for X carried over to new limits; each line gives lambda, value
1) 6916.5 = 8.69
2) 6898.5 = 9.56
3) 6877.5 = 8.27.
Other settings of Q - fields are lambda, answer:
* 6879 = 9.17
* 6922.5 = 9.45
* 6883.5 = 8.39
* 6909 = 8.73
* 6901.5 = 8.9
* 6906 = 9.09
